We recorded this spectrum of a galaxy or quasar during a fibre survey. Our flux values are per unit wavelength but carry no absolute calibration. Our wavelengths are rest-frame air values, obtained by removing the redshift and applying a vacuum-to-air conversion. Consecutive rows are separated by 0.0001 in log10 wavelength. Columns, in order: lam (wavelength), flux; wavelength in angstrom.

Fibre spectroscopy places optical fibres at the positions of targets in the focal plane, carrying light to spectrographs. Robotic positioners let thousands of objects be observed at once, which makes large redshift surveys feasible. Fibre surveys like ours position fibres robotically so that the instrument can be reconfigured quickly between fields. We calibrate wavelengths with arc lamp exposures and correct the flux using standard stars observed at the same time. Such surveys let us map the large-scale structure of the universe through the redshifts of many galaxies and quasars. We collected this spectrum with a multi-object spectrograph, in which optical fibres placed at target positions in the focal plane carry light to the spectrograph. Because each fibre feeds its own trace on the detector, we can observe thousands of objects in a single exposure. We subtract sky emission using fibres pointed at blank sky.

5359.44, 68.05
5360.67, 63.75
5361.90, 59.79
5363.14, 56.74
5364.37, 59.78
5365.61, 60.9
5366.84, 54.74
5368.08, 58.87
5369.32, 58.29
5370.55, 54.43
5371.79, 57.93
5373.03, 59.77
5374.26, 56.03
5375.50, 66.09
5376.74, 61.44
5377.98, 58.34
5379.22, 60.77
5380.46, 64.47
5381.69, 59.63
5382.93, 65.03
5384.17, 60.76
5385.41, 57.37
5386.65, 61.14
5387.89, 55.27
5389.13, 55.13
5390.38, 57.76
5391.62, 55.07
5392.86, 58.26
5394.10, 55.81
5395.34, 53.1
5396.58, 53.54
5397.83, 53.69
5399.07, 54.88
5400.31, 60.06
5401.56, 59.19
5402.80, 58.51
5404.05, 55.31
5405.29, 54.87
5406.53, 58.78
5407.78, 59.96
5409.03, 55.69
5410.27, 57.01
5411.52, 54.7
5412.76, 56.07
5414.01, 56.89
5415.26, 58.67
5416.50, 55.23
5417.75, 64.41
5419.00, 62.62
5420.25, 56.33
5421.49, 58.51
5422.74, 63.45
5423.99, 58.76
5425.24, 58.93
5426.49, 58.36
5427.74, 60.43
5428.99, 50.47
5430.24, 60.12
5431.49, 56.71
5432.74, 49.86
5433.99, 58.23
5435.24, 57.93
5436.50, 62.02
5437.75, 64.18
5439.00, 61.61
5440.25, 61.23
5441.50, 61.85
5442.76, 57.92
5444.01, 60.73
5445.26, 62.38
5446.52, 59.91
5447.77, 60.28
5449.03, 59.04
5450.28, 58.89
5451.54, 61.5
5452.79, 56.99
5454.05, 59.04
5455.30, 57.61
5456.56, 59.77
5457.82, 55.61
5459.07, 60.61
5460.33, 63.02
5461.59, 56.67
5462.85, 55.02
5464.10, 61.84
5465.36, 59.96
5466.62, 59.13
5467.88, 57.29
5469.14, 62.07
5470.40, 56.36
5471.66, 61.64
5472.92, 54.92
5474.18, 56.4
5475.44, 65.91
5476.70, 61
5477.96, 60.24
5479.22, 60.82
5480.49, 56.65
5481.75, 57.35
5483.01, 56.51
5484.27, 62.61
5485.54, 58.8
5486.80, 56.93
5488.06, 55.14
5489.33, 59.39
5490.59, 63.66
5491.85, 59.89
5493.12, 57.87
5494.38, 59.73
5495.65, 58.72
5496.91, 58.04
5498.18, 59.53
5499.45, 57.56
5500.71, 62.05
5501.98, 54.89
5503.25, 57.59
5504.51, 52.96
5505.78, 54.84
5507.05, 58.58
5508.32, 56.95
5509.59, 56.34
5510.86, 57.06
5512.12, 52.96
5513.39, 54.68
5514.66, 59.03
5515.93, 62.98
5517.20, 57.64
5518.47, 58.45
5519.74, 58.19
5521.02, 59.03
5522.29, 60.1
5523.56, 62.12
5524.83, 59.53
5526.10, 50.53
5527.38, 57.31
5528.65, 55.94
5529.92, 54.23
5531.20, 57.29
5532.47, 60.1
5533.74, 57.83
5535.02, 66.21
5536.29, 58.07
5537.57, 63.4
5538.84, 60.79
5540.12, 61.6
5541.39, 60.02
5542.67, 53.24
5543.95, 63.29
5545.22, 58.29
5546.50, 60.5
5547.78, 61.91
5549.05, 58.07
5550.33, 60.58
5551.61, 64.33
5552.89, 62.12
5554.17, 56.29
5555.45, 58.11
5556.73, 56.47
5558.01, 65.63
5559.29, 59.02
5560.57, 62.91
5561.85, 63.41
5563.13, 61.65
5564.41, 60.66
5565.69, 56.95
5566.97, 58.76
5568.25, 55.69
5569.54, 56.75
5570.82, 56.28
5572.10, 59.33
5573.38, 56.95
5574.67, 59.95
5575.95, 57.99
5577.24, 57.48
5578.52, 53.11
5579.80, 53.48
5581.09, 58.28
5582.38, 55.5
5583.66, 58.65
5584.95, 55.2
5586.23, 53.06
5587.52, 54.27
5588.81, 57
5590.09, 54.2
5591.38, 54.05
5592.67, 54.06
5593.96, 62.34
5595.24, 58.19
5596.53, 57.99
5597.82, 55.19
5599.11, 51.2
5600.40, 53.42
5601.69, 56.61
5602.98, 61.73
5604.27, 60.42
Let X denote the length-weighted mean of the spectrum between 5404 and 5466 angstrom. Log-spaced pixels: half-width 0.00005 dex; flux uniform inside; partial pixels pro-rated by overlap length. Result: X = 58.8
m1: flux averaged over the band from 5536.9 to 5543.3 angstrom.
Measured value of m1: 59.8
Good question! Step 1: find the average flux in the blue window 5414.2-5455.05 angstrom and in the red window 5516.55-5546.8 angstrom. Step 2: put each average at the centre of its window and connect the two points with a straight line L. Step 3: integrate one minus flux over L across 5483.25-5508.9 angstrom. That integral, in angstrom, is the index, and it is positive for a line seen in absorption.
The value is 0.3 angstrom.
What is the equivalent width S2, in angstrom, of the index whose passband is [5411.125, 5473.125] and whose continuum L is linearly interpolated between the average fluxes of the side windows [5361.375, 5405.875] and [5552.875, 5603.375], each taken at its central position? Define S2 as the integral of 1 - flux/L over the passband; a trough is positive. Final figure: -1.1 angstrom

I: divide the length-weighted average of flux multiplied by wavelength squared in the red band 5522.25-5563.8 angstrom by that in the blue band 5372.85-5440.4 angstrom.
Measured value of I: 1.08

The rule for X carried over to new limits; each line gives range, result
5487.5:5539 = 58.2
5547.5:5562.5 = 60.7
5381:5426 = 57.8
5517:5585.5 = 58.8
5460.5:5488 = 58.9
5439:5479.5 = 59.6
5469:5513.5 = 58.2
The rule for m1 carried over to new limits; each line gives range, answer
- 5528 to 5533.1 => 56.9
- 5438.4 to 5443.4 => 60.7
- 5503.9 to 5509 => 55.8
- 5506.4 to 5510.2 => 57.2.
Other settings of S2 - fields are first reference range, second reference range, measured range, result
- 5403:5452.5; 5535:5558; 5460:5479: -0.1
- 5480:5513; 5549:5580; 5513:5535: 0.0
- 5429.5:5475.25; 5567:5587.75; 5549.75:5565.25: -1.1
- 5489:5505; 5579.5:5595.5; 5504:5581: -1.7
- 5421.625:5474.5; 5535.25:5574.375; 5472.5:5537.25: 1.2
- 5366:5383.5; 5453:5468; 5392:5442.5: 1.2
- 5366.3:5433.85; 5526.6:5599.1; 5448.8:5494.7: -0.8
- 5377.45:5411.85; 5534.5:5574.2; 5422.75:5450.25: -0.4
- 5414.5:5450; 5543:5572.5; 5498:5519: 0.8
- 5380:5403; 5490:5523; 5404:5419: 0.1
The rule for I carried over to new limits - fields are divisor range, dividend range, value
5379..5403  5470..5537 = 1.05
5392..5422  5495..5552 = 1.07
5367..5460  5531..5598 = 1.06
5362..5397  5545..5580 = 1.08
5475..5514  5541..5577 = 1.05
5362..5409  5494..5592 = 1.06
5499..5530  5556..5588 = 1.03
